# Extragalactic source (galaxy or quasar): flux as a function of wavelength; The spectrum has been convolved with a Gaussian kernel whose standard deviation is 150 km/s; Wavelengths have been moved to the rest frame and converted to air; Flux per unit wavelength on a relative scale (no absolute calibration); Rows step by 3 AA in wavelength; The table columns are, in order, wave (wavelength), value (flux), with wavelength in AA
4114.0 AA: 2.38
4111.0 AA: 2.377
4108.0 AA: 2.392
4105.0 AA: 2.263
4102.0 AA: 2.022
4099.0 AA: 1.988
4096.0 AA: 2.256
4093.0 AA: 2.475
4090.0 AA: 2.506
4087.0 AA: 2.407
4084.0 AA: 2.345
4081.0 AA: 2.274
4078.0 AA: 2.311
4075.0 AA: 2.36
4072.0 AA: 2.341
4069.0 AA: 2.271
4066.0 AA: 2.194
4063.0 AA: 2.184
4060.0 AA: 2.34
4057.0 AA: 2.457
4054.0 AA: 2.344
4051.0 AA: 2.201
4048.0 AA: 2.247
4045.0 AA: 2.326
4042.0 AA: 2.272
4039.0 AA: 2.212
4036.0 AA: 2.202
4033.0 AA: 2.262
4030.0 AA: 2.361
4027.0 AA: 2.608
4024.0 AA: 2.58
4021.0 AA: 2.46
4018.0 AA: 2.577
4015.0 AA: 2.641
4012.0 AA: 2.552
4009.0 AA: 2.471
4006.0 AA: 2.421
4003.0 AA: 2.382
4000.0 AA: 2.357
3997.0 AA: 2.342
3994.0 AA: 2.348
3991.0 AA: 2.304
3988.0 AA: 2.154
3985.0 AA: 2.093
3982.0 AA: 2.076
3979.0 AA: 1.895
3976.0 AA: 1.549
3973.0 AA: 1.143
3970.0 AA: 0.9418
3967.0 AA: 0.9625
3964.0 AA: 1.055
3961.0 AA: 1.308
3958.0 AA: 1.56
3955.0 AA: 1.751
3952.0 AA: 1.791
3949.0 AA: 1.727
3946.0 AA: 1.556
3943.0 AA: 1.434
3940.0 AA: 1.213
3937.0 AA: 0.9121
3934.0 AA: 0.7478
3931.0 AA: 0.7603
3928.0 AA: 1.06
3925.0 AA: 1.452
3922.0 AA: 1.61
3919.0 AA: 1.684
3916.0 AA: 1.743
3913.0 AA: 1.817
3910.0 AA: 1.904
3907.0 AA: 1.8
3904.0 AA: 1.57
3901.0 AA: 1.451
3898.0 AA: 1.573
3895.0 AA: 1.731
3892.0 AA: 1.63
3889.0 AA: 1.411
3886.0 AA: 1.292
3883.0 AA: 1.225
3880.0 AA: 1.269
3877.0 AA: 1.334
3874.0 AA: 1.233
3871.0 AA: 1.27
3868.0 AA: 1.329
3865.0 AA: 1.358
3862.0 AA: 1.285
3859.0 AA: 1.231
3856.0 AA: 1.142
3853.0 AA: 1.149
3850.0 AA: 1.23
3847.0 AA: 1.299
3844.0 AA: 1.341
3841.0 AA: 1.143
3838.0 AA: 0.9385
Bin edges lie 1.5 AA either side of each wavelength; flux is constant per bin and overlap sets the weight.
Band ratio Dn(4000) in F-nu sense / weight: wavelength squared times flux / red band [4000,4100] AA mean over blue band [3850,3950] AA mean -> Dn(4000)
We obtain 1.8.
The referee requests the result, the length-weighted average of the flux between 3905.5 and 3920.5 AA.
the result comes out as 1.79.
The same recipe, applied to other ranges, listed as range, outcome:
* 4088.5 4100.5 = 2.31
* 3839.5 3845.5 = 1.24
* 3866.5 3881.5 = 1.29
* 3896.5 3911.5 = 1.66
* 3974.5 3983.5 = 1.84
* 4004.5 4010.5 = 2.45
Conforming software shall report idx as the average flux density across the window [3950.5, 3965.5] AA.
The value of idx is 1.49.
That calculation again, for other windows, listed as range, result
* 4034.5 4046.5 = 2.25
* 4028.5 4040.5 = 2.26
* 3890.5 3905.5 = 1.59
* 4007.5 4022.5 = 2.54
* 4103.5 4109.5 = 2.33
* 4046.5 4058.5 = 2.31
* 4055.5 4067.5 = 2.29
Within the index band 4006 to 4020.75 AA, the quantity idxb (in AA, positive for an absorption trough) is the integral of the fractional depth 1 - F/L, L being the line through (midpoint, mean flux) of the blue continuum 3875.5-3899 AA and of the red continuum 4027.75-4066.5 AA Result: -3.0 AA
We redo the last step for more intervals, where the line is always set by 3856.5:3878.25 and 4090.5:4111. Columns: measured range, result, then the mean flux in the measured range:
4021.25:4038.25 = -3.8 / 2.4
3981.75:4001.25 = -4.8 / 2.25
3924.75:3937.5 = 4.9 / 0.947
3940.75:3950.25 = 0.4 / 1.54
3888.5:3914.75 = -4.3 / 1.66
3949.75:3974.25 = 5.0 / 1.33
